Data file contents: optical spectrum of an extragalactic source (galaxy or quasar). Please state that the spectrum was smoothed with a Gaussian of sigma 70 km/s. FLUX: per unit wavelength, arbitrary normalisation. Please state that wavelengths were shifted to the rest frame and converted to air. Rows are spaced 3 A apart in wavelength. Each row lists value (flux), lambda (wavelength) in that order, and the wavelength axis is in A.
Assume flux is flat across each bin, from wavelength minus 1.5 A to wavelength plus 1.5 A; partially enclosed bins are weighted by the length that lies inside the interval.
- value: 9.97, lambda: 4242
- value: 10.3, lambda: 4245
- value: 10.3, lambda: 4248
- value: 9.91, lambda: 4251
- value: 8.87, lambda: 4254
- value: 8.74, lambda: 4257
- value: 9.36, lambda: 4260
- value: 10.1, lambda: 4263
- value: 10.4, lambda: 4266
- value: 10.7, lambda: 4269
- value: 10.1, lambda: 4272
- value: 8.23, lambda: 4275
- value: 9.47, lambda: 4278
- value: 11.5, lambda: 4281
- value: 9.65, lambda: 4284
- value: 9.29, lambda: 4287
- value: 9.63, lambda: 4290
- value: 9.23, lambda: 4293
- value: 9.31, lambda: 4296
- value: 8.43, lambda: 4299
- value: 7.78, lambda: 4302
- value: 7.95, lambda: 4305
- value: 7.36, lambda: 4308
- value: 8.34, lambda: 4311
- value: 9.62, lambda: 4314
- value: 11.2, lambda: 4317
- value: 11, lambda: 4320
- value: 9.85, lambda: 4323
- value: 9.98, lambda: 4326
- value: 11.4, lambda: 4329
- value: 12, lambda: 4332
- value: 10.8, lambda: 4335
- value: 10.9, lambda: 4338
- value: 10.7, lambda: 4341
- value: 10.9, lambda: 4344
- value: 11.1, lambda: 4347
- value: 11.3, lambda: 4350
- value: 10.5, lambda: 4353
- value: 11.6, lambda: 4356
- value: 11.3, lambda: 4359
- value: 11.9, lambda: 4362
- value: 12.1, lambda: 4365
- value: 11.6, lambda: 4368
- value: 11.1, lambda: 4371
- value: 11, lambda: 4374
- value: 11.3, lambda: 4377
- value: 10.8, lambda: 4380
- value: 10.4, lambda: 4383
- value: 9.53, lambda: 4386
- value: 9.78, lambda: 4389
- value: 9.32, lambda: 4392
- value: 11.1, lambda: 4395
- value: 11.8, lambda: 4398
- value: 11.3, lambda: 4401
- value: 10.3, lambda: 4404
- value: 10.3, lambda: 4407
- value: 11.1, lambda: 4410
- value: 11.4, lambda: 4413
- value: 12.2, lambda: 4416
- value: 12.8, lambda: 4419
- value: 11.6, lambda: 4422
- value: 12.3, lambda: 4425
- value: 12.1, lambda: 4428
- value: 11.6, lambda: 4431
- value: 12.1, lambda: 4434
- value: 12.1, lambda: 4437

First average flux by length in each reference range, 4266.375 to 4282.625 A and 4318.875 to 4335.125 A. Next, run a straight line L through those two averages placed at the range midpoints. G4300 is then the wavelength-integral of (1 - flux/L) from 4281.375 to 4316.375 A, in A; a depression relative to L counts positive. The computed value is 4.9 A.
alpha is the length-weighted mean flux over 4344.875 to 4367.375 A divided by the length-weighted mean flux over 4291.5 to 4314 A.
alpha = 1.4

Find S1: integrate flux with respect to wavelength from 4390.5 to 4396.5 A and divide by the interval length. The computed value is 10.2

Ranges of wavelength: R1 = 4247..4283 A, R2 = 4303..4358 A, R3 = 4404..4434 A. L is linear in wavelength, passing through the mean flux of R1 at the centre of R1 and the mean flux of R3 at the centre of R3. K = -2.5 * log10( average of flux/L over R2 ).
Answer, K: 0.03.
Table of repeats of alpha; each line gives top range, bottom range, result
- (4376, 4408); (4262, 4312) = 1.14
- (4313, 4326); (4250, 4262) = 1.13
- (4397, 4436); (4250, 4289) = 1.20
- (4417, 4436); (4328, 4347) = 1.09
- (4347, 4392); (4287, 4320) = 1.22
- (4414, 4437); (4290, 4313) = 1.43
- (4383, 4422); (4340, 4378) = 0.97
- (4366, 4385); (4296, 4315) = 1.33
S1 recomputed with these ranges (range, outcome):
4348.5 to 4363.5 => 11.3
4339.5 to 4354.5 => 10.9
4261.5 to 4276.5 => 9.91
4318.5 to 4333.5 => 10.8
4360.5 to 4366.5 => 12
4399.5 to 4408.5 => 10.6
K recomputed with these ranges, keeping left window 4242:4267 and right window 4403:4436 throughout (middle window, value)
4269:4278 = 0.06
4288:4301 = 0.12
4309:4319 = 0.08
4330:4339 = -0.06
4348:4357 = -0.02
